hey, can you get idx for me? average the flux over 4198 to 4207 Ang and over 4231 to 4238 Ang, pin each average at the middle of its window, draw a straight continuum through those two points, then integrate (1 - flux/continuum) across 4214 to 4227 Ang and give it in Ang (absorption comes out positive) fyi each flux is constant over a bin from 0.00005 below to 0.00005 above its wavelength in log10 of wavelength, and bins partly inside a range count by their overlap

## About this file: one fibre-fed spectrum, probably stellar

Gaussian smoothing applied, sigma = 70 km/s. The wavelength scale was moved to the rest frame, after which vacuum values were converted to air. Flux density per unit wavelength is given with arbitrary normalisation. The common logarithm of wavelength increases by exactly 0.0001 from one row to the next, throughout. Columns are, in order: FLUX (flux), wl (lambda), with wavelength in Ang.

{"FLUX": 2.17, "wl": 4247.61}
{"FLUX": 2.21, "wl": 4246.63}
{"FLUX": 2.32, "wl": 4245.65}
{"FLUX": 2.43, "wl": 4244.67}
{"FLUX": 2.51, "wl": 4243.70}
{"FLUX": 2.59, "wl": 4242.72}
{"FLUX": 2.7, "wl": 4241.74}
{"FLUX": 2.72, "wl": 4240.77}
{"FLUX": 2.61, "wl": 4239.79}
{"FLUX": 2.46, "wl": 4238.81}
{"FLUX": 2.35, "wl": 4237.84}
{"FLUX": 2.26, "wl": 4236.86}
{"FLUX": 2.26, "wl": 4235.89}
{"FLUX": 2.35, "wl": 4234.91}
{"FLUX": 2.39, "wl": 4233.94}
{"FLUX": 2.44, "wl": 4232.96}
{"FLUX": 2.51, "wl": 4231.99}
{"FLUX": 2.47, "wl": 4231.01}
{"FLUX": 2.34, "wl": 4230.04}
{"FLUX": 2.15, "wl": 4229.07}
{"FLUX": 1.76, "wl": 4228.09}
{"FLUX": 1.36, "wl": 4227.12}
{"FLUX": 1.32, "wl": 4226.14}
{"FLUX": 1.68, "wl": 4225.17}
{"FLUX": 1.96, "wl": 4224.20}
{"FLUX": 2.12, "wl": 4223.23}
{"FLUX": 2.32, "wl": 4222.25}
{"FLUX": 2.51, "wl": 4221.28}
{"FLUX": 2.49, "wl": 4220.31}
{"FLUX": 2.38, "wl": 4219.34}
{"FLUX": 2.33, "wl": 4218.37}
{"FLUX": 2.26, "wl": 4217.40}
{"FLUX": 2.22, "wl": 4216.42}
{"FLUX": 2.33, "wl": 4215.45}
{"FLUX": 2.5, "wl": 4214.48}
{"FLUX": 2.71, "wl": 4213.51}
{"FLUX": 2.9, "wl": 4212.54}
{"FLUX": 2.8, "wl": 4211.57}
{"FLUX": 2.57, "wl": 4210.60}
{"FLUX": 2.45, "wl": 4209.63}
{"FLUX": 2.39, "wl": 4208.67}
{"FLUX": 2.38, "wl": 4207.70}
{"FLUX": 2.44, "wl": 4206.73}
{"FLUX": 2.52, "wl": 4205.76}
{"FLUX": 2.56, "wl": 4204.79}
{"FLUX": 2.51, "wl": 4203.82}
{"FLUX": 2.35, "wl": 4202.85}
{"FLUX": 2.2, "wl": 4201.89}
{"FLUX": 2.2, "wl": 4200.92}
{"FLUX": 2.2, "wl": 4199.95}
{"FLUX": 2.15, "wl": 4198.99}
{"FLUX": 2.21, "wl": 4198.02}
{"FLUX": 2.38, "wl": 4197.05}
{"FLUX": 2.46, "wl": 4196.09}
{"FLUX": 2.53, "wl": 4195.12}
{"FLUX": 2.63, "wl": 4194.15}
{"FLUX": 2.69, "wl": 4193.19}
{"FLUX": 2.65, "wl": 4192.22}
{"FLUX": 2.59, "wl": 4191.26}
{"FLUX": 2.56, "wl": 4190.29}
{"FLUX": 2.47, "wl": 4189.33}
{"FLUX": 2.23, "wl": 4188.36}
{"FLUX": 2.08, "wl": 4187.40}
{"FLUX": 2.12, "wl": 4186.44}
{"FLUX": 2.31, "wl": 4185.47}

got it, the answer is 1.1 Ang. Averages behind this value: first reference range 2.34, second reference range 2.37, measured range 2.16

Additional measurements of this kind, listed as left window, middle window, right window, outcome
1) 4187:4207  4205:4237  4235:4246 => 1.9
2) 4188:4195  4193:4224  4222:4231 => -2.7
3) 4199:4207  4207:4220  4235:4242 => -0.5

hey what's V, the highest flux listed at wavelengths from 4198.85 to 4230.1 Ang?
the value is 2.9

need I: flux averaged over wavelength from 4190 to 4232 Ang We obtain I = 2.34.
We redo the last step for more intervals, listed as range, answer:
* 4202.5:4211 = 2.46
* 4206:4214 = 2.58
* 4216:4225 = 2.27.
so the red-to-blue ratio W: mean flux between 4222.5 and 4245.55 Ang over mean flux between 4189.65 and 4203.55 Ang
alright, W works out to 0.9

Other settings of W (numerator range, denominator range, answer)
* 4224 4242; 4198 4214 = 0.90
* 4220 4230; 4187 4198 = 0.80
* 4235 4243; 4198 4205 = 1.08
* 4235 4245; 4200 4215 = 1.00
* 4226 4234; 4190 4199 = 0.84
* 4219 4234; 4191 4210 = 0.88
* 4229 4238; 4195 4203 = 1.03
